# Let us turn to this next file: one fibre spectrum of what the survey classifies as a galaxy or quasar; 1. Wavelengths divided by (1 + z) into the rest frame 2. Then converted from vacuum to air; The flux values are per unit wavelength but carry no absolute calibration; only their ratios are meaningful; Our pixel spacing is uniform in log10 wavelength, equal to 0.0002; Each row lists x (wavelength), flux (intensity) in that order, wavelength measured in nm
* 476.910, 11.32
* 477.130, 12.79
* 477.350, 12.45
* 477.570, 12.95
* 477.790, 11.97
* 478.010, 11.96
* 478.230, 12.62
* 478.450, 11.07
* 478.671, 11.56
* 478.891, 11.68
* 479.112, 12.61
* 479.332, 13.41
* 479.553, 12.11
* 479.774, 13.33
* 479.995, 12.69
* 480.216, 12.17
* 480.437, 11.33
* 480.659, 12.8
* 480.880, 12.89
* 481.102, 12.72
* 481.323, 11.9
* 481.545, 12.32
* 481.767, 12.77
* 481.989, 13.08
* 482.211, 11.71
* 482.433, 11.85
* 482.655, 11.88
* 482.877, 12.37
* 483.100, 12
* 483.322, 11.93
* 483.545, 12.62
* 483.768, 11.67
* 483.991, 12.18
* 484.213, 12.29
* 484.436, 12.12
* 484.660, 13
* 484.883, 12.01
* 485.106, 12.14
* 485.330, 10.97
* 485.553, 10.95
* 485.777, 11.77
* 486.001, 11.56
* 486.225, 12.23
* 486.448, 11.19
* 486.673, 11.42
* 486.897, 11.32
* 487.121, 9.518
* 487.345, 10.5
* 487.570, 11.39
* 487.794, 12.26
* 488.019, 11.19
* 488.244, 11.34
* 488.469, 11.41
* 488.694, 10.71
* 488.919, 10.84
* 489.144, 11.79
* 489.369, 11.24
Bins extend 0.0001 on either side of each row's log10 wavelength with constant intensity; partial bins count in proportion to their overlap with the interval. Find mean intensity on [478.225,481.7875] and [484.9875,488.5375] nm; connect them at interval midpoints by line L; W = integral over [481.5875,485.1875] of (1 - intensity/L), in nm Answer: -0.12 nm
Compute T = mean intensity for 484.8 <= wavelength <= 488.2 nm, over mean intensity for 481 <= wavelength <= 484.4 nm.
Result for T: 0.9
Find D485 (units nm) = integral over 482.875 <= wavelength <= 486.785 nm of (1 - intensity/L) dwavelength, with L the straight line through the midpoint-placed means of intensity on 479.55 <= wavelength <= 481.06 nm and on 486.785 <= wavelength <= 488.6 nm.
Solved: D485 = -0.08 nm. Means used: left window 12.5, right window 11.1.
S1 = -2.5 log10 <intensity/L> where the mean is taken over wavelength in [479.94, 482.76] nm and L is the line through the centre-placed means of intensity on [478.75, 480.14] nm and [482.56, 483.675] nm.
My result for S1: 0.005 mag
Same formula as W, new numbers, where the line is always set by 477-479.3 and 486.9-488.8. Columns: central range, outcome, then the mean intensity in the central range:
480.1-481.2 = -0.04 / 12.4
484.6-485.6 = -0.04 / 11.8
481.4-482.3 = -0.05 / 12.5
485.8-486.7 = -0.03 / 11.6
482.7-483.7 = -0.05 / 12.2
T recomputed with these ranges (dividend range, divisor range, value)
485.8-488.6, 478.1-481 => 0.92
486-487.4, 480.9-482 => 0.89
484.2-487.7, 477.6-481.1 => 0.93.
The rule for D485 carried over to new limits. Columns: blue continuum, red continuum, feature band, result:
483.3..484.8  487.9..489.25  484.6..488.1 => 0.09 nm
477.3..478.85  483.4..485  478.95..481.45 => -0.08 nm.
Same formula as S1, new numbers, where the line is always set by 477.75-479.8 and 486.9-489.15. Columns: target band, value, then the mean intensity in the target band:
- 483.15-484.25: -0.048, 12.1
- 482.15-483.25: -0.024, 12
